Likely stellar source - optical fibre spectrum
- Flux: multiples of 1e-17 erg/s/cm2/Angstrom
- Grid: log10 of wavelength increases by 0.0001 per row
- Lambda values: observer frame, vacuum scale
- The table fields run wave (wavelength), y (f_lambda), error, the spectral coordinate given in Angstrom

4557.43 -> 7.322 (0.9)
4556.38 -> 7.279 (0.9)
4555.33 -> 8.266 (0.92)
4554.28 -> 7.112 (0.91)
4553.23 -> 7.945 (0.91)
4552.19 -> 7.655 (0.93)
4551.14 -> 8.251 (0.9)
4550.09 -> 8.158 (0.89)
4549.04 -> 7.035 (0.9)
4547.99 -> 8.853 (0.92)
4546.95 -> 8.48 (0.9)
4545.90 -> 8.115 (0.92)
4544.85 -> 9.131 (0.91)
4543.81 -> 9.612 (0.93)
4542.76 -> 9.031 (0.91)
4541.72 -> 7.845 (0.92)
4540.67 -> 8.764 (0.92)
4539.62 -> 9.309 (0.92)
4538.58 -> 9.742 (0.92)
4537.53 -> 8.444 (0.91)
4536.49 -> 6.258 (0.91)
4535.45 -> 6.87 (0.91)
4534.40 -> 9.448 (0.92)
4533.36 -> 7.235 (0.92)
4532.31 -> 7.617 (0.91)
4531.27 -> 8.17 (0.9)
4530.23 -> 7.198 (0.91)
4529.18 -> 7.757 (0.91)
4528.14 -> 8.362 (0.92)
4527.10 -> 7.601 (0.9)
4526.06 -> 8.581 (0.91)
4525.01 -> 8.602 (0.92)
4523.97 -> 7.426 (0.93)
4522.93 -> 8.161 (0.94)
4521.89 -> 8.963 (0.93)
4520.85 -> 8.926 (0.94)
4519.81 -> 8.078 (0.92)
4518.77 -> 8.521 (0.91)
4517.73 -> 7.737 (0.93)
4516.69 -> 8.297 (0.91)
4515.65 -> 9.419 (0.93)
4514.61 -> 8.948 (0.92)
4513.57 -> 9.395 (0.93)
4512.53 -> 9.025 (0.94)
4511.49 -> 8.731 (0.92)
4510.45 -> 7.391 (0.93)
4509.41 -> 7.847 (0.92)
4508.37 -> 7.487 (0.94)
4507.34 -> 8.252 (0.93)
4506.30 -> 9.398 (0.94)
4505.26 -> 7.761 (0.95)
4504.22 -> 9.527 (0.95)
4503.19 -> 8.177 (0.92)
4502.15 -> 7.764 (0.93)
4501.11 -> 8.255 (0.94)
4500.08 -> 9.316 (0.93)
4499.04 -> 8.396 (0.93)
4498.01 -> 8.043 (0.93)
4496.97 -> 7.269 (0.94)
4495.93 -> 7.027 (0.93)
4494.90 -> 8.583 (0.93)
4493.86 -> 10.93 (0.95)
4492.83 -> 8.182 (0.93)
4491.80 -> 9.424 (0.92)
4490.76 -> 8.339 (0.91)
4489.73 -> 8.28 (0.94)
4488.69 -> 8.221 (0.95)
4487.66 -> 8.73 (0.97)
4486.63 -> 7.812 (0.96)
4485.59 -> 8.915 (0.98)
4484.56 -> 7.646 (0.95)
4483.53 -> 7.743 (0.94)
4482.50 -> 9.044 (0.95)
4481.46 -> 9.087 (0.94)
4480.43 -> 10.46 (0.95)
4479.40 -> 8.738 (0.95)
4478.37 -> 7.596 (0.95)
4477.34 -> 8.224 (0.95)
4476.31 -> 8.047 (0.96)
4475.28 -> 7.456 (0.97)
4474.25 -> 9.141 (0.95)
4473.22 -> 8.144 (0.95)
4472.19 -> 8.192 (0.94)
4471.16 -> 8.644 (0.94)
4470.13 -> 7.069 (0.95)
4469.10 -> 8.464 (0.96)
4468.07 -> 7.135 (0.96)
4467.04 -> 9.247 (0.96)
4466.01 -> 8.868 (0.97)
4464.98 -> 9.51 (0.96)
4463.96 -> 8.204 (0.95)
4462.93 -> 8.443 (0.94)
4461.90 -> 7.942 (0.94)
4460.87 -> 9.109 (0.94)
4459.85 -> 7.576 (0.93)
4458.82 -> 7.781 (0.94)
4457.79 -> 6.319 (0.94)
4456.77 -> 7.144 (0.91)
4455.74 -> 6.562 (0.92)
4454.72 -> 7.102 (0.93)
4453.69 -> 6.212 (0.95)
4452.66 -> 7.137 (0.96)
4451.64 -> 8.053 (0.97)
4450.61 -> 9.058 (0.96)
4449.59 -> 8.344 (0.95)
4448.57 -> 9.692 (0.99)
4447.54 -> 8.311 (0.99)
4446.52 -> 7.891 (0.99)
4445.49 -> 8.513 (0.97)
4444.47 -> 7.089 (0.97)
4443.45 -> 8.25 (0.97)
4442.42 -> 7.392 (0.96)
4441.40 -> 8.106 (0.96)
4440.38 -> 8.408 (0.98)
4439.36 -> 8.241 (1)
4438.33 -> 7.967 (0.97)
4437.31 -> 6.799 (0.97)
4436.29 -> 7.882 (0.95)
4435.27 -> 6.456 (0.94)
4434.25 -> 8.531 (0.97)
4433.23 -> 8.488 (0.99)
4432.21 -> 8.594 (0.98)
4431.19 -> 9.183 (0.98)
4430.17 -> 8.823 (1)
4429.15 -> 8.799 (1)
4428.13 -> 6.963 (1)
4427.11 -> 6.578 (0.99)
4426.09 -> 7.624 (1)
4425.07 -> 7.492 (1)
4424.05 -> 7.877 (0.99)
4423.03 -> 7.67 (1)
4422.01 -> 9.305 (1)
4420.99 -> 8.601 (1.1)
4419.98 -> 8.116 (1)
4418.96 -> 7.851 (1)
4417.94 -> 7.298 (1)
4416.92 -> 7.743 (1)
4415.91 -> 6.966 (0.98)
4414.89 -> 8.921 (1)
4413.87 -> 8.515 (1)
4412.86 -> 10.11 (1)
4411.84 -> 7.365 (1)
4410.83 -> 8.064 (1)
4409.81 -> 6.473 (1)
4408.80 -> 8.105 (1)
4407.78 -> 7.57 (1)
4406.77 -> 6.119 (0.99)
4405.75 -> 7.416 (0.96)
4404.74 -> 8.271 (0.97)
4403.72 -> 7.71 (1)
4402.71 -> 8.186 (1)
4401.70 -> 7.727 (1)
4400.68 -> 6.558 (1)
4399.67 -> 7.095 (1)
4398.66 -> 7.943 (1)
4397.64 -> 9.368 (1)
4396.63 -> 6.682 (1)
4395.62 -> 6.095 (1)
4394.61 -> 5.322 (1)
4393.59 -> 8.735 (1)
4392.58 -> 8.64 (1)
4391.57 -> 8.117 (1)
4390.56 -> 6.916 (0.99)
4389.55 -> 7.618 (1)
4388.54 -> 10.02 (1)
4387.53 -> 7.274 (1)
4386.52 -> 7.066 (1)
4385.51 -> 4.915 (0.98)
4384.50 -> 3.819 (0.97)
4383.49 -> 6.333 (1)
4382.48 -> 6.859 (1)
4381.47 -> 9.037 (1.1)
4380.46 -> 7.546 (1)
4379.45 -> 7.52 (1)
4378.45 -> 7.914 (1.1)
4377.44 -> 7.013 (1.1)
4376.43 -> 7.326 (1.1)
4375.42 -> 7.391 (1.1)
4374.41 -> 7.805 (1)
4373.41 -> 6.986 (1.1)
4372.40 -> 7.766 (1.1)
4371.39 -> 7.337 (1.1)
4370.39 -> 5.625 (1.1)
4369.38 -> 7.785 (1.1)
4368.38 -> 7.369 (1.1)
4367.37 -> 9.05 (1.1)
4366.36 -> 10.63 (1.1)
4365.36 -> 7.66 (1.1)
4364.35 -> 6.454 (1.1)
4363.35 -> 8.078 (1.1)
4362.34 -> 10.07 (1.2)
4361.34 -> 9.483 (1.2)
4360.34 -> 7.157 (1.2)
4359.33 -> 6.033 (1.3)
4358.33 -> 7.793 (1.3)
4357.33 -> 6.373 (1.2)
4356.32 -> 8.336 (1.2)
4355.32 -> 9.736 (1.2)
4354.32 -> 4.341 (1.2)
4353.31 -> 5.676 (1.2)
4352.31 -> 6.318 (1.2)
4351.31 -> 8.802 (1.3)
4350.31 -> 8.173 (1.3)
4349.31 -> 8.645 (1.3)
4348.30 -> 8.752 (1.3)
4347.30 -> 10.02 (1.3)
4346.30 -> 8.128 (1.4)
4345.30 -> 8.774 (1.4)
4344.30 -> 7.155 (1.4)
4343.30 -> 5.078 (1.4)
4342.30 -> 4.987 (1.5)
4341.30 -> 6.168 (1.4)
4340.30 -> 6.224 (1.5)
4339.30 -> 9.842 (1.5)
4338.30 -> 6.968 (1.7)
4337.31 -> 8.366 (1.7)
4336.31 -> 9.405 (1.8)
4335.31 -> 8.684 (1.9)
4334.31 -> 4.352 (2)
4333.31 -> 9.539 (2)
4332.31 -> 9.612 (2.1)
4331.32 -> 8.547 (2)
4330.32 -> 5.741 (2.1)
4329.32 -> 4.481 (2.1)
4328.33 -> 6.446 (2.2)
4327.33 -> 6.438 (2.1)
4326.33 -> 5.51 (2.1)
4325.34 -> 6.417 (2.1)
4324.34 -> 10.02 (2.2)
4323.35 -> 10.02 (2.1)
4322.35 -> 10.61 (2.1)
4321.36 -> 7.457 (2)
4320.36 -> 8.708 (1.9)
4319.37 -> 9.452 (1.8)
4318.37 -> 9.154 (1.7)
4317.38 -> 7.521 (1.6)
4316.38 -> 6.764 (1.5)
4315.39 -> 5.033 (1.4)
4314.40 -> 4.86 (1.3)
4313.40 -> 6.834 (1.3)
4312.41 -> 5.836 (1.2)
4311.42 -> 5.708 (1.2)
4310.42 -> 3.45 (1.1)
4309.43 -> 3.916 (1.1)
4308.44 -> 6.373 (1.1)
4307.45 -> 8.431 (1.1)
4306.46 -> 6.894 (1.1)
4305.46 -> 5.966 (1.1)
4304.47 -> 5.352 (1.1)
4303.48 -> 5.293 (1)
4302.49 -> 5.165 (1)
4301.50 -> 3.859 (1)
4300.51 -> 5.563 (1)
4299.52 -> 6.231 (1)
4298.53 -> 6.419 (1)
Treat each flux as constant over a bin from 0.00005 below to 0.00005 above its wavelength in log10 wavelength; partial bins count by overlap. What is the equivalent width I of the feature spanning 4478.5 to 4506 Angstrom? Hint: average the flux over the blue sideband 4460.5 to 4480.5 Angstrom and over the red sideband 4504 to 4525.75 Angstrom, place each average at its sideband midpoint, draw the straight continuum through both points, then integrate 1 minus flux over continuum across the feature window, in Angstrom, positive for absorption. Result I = -0.3 Angstrom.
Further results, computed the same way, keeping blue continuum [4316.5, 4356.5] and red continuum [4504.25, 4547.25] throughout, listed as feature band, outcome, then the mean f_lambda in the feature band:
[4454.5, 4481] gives 0.1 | 8.14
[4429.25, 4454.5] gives 0.0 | 8.06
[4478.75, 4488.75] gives -0.5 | 8.65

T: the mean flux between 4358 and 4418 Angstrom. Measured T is 7.58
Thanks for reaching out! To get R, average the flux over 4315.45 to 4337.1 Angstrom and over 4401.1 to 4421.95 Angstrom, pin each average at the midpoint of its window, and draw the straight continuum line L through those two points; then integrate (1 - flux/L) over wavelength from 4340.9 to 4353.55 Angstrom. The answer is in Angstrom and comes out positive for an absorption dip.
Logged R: 0.54 Angstrom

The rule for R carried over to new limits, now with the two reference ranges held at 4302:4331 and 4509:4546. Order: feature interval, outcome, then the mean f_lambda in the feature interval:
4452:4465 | 0.43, 7.56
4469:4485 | -0.80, 8.36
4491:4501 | -0.56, 8.56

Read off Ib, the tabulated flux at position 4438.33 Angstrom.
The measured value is 7.967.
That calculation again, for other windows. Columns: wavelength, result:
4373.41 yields 6.986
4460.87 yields 9.109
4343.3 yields 5.078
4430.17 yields 8.823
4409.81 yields 6.473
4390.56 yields 6.916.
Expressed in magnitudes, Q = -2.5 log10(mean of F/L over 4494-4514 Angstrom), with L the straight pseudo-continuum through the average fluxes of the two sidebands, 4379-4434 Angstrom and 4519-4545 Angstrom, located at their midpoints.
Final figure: -0.03 mag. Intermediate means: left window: 7.67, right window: 8.28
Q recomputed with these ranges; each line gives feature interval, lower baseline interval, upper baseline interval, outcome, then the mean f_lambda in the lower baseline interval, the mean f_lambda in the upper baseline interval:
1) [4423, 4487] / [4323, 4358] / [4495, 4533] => -0.01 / 7.48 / 8.26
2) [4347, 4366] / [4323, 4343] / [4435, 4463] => -0.05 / 7.35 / 7.78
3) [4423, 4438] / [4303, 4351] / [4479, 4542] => 0.00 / 7.22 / 8.38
